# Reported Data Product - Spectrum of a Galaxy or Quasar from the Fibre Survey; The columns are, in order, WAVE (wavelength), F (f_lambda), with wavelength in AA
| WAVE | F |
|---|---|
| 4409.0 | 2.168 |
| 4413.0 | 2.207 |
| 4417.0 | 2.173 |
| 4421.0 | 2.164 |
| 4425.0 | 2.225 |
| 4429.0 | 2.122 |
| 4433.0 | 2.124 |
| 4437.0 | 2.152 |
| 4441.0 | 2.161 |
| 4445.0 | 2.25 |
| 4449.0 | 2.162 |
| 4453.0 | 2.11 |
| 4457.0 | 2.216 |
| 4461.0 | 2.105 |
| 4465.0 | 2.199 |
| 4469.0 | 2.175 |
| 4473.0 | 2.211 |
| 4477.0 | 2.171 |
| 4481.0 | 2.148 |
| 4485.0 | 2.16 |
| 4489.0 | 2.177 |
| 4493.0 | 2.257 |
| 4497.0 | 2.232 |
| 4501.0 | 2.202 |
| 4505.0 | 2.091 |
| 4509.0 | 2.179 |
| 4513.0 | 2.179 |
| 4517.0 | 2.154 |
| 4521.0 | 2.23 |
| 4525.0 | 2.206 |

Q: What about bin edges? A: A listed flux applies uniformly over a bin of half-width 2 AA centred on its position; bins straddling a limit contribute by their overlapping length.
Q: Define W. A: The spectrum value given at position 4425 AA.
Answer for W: 2.225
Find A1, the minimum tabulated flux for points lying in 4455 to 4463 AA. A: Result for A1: 2.105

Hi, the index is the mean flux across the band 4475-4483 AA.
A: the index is 2.16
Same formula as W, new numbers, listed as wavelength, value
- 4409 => 2.168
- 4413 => 2.207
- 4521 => 2.23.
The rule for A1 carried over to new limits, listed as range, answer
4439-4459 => 2.11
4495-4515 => 2.091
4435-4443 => 2.152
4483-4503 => 2.16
